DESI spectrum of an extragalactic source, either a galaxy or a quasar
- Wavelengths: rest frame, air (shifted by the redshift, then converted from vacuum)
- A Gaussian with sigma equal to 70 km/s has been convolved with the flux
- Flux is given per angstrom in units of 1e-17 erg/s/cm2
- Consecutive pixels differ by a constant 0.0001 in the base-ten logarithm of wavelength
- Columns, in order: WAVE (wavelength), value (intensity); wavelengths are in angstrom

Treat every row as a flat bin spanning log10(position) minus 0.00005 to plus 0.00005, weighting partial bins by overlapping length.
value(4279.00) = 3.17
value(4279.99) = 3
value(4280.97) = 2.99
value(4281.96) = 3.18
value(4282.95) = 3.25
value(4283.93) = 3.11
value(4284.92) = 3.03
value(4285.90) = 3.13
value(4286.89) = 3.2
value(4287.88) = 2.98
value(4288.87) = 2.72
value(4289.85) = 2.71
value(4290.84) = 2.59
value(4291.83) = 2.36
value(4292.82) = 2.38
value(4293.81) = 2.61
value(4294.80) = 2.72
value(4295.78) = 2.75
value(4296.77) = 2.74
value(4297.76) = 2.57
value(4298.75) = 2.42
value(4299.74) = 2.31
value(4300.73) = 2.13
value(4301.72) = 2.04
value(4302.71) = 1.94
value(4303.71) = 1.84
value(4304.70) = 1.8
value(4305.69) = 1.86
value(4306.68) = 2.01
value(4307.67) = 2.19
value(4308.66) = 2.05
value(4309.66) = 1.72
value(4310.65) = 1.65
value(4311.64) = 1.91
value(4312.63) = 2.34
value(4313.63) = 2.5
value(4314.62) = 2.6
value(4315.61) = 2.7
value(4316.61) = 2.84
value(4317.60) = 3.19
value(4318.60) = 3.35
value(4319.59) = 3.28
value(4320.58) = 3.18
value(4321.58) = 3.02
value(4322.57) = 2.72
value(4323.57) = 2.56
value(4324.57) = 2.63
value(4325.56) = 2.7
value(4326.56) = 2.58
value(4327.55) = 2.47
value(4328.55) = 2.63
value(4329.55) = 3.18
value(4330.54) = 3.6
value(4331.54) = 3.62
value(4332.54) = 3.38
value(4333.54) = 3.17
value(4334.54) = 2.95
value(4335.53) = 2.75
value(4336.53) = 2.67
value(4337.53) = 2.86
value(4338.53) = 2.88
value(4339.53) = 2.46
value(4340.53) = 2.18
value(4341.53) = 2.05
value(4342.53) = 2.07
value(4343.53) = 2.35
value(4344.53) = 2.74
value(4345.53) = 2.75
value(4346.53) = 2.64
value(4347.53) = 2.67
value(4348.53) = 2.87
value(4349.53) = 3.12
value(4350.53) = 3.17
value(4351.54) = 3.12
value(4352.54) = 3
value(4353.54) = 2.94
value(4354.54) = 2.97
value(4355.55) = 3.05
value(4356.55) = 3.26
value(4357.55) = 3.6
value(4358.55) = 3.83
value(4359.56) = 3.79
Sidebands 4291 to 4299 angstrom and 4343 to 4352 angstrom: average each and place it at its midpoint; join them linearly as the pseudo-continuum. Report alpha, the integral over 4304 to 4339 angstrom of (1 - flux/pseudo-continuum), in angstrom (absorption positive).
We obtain 0.5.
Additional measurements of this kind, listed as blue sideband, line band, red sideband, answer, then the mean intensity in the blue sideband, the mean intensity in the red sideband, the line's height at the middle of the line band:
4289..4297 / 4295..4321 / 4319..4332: 3.6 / 2.61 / 2.94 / 2.76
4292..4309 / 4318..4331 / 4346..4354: -1.6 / 2.26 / 2.94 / 2.59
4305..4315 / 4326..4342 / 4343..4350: -2.2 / 2.07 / 2.73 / 2.51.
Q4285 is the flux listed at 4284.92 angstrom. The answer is 3.03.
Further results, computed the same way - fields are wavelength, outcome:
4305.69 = 1.86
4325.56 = 2.7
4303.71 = 1.84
